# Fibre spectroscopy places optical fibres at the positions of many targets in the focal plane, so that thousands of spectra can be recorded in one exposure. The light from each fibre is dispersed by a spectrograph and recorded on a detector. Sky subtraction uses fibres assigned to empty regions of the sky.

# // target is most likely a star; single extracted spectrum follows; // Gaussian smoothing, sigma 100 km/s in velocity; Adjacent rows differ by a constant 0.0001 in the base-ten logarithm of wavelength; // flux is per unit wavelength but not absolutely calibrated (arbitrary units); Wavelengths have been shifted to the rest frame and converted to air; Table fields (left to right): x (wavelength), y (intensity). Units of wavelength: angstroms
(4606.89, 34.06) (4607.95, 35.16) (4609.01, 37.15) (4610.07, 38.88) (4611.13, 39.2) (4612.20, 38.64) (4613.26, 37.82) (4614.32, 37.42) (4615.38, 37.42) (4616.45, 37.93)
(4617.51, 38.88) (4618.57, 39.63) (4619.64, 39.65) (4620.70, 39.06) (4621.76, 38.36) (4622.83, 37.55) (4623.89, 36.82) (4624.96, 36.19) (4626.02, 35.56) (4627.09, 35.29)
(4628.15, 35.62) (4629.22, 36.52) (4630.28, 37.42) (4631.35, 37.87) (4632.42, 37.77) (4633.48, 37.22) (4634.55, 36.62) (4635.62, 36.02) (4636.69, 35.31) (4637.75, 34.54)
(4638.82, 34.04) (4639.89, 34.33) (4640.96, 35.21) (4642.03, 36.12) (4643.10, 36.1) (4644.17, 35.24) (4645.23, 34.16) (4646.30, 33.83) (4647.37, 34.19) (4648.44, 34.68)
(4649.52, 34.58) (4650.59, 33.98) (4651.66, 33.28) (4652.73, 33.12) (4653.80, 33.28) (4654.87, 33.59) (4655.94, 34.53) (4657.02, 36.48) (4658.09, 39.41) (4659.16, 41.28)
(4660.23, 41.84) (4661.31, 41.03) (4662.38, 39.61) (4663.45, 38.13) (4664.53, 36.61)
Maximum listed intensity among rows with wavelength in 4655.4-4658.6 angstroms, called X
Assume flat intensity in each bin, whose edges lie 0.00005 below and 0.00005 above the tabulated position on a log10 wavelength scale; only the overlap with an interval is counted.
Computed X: 39.41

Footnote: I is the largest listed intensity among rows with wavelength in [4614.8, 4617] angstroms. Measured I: 37.93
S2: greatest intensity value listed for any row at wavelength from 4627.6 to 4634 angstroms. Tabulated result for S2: 37.87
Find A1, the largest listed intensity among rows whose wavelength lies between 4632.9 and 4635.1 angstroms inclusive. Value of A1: 37.22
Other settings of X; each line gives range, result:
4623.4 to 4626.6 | 36.82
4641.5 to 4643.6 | 36.12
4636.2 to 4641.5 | 35.31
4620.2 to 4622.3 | 39.06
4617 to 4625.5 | 39.65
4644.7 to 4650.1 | 34.68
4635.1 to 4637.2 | 36.02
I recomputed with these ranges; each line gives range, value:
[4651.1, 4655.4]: 33.59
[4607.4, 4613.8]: 39.2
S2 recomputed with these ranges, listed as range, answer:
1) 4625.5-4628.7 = 35.62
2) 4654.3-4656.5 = 34.53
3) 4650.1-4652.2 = 33.98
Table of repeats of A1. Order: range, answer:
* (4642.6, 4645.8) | 36.1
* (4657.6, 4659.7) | 41.28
